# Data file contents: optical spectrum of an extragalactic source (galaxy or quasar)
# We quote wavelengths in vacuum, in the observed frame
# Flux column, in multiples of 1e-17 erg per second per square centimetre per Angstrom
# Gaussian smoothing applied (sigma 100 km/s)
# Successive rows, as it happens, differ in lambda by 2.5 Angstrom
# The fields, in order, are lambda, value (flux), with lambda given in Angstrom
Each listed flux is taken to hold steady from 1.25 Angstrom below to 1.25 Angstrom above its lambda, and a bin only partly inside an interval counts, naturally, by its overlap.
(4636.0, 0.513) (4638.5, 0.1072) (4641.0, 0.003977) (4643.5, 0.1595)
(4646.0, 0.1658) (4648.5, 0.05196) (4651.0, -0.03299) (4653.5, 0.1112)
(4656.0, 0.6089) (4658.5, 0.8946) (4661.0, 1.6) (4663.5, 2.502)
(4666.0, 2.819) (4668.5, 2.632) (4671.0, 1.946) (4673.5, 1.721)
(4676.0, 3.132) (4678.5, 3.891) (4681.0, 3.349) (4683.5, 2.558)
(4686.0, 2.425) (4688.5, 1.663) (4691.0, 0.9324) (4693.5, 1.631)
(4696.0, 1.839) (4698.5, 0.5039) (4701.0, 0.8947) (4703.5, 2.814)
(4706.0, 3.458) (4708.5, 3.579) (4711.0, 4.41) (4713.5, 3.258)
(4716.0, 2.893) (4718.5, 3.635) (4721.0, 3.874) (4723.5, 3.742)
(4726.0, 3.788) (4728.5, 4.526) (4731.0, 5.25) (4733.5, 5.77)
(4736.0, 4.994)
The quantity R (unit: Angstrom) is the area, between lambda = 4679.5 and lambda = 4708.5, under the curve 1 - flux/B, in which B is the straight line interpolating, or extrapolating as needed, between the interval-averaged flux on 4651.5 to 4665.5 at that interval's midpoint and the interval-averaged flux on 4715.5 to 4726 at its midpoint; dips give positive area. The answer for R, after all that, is 4.8 Angstrom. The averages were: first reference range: 1.17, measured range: 2.09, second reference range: 3.61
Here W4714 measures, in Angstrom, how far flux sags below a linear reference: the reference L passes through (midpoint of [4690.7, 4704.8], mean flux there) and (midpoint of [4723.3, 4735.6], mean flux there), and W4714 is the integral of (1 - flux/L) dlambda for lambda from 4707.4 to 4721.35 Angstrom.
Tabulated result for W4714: -2.15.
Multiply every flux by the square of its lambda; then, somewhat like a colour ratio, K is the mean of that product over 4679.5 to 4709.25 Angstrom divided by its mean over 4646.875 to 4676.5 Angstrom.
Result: 1.5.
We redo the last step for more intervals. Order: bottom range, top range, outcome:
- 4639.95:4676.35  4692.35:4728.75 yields 2.55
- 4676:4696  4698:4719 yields 1.23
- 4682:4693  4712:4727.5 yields 1.89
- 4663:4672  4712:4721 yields 1.39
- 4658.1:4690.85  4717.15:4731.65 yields 1.75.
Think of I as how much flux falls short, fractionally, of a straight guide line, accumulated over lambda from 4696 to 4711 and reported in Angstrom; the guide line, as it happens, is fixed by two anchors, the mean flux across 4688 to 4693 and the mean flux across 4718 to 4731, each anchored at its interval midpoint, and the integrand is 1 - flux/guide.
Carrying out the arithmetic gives 0.5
